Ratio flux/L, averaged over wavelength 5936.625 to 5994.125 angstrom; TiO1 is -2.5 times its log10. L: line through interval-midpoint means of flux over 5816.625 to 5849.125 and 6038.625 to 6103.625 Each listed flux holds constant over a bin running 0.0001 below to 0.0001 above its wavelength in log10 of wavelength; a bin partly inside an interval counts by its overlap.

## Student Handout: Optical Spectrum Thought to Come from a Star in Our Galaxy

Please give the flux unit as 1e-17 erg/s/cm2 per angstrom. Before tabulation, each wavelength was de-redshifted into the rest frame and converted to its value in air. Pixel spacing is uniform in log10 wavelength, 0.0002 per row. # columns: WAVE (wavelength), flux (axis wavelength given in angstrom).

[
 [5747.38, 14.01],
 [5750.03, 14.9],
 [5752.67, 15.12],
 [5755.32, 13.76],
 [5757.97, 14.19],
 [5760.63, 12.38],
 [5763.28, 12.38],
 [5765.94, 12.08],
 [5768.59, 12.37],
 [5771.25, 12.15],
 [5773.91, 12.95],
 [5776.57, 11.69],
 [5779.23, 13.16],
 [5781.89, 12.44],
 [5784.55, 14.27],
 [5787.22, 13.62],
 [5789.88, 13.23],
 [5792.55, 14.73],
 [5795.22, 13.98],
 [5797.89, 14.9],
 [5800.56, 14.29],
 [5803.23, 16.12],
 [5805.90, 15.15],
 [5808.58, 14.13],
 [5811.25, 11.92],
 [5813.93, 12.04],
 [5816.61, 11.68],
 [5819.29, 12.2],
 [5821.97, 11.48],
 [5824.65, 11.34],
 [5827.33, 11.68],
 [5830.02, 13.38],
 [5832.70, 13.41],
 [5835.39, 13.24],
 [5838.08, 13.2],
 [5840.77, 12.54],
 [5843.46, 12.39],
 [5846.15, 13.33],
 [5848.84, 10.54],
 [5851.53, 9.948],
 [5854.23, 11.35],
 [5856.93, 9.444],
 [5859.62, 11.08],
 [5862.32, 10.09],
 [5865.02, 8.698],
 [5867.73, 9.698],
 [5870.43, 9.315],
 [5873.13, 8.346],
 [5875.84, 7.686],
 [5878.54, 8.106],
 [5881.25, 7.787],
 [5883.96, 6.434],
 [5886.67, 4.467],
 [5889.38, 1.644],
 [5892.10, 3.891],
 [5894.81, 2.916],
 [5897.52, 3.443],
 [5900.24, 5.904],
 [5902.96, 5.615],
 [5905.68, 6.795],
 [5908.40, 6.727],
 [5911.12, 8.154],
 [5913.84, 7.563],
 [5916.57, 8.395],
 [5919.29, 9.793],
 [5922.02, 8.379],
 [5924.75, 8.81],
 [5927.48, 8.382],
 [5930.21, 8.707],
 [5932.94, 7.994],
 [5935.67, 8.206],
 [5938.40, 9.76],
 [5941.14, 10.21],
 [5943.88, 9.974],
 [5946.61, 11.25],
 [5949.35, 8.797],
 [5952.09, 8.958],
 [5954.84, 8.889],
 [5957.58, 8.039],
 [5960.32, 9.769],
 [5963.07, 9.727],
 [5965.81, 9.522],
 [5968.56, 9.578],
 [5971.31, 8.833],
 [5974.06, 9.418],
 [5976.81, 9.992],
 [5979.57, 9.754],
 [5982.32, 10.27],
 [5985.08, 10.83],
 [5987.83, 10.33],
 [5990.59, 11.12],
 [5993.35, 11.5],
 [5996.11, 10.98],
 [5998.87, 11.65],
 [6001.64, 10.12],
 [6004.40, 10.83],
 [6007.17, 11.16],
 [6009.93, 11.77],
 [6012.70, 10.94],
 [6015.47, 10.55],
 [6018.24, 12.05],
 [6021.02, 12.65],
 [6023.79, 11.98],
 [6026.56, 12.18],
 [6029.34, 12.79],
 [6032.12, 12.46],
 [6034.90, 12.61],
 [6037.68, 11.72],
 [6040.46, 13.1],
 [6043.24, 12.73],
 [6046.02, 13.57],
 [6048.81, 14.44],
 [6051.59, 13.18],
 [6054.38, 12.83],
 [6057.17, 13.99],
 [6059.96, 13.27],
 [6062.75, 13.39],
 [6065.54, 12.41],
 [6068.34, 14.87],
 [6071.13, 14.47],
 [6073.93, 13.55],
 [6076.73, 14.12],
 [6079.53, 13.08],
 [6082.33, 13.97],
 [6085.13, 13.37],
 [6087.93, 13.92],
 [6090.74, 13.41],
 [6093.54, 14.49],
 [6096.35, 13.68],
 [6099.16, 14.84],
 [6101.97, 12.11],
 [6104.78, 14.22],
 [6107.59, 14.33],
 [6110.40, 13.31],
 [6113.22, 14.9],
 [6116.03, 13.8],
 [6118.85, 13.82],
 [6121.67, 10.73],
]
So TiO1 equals 0.31 mag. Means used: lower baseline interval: 12.4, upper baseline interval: 13.6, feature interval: 9.81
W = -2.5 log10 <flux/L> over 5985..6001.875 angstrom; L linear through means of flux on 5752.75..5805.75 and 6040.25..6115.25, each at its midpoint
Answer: 0.23 mag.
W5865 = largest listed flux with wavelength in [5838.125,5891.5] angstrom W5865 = 13.33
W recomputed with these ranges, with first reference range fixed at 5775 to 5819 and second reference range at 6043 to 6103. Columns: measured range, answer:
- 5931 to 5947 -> 0.40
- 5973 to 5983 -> 0.35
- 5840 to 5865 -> 0.22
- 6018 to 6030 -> 0.11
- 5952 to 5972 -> 0.43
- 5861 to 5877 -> 0.45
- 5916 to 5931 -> 0.48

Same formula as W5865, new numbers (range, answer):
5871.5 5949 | 11.25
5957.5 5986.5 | 10.83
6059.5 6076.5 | 14.87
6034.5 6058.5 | 14.44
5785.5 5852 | 16.12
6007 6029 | 12.65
